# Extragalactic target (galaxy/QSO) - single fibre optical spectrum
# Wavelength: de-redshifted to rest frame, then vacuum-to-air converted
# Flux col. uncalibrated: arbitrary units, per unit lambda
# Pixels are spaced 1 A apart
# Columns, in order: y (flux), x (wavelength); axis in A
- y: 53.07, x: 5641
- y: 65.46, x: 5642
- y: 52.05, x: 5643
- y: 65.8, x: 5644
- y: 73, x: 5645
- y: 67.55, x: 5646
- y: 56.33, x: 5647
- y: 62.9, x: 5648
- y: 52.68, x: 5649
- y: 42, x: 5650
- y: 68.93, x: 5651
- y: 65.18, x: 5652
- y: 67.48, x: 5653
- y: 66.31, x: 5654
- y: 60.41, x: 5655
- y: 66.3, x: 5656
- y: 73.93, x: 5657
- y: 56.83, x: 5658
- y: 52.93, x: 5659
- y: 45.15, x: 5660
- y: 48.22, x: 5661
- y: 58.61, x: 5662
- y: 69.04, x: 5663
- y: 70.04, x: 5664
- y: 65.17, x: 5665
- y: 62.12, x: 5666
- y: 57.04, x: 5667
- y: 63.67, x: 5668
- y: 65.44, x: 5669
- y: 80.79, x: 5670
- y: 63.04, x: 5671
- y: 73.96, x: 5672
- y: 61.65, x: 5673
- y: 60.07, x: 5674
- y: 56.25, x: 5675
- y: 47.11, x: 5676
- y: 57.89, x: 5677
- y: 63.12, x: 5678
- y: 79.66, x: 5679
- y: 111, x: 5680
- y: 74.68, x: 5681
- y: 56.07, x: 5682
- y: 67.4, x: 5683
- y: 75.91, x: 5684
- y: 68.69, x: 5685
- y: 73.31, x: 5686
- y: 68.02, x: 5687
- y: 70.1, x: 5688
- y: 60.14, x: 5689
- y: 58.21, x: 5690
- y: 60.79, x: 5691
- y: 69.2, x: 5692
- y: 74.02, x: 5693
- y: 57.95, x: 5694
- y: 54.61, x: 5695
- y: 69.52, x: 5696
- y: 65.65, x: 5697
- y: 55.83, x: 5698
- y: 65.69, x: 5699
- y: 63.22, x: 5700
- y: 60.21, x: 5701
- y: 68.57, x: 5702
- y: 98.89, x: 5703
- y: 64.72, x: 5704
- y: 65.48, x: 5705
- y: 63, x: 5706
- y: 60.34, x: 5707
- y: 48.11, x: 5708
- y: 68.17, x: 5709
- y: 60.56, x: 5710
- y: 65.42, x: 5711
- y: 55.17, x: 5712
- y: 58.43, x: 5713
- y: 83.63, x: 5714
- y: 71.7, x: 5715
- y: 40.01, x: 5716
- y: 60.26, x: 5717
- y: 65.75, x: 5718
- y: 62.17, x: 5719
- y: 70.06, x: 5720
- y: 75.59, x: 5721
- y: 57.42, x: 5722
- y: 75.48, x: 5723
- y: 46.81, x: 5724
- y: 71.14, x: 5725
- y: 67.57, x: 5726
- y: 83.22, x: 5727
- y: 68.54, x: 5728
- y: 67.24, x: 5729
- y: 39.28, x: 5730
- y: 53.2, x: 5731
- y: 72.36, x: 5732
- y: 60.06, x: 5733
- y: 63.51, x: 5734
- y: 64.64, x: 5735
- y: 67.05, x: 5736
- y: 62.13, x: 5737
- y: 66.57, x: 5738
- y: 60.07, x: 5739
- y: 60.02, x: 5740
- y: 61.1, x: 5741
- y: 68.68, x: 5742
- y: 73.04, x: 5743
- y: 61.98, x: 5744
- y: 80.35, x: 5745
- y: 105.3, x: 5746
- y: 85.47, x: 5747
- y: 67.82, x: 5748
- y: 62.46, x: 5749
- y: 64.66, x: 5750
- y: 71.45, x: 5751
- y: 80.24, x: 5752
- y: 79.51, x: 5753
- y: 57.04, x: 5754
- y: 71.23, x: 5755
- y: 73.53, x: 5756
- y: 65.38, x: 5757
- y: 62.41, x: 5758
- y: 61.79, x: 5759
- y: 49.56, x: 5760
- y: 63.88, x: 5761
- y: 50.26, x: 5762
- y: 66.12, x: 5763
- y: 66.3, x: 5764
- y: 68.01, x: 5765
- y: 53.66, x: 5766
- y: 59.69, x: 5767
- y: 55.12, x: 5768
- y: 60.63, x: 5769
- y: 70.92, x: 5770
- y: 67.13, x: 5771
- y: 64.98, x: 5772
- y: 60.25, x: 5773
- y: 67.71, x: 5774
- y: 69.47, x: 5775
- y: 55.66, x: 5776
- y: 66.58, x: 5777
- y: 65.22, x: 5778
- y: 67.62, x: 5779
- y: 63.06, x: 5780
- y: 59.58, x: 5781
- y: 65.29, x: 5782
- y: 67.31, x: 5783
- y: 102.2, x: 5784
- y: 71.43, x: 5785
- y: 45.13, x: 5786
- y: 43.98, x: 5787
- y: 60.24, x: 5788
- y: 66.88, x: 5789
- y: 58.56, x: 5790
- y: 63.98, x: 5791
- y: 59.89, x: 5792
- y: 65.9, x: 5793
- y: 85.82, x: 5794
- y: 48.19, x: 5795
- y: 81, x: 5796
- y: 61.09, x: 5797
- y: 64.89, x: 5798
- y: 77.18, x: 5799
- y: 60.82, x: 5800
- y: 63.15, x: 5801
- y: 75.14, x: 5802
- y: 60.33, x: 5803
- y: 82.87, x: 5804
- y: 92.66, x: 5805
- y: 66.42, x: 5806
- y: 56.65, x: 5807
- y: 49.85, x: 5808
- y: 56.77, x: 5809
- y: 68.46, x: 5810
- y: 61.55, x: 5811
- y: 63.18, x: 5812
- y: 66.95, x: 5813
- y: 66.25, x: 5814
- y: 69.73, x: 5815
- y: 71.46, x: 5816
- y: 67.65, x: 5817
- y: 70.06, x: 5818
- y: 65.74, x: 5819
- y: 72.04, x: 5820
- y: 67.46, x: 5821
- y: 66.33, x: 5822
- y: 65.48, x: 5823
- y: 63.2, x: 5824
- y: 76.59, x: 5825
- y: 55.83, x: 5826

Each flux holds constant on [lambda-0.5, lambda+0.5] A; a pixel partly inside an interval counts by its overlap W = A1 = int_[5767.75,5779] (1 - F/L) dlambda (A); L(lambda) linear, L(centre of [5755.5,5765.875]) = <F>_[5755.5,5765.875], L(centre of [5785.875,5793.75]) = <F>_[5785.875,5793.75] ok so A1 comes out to -0.6 A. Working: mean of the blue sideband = 62.4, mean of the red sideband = 59.6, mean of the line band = 64.3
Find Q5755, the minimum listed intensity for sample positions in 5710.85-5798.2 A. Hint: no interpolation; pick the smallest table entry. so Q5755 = 39.28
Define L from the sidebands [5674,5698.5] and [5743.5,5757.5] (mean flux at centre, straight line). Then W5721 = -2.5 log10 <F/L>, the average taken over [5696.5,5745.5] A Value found 0.09 mag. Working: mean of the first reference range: 66.3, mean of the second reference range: 73.3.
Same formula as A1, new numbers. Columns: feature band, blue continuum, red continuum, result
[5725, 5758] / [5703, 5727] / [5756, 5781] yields -2.4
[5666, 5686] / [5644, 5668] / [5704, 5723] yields -1.8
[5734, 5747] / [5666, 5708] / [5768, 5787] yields -0.8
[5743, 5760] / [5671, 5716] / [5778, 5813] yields -1.4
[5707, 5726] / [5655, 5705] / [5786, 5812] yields 0.6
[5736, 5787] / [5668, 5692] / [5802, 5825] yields 0.8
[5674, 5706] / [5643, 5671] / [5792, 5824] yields -1.9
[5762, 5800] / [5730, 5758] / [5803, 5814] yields 1.4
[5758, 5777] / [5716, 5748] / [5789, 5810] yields 1.3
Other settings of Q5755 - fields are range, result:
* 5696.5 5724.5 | 40.01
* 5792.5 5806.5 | 48.19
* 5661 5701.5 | 47.11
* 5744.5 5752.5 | 62.46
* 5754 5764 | 49.56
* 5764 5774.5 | 53.66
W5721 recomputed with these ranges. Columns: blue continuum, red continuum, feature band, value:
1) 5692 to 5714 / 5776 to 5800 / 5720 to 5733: -0.001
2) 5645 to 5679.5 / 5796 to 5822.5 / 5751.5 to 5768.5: 0.031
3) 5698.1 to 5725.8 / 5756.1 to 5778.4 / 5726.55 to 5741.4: 0.009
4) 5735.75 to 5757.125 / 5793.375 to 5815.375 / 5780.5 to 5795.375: 0.060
